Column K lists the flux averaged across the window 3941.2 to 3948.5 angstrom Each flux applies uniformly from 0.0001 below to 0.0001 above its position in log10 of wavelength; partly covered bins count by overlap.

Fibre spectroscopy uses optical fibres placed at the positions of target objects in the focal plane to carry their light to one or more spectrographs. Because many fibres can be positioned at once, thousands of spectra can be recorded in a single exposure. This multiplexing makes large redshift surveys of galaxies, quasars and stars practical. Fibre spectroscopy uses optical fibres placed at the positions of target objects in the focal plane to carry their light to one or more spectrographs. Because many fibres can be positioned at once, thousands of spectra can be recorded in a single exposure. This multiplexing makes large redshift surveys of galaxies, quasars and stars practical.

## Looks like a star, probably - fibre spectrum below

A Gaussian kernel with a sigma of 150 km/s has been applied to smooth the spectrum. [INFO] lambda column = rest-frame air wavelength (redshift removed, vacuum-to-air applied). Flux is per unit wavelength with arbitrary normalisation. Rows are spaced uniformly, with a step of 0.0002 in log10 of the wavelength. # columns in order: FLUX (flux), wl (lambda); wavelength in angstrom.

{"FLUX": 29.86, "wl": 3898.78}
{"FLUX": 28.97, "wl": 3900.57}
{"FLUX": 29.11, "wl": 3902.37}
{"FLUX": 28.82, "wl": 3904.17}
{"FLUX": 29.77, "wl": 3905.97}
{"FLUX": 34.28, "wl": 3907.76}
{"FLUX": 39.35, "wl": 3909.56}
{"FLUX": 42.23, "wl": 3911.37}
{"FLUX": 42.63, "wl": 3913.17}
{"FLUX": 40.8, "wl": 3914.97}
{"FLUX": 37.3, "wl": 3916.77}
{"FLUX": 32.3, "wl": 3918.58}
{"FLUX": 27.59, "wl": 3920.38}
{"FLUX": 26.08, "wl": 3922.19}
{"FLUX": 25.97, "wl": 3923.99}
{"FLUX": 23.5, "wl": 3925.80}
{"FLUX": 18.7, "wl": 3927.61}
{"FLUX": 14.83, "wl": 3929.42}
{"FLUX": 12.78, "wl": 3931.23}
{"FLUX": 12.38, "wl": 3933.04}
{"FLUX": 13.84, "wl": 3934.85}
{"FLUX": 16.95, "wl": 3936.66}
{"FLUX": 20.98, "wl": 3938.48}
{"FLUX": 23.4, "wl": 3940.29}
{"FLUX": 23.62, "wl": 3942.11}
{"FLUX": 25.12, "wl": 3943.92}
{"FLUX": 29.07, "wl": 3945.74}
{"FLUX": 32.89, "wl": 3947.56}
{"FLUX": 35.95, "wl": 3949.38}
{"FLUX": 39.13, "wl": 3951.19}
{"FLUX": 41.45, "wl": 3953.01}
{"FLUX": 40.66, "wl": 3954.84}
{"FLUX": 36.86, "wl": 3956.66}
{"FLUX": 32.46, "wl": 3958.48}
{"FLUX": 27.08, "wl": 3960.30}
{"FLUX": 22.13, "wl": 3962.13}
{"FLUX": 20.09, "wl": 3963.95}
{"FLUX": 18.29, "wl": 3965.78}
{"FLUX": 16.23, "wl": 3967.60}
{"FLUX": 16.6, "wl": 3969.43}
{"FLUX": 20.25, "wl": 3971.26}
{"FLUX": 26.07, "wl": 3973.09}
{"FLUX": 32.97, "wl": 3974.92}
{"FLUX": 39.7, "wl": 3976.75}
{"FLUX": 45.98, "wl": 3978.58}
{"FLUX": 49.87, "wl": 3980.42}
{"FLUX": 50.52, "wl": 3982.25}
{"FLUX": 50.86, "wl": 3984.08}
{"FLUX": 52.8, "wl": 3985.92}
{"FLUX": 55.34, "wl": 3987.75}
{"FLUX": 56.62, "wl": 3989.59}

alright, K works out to 27.7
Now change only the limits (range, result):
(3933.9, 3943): 19.7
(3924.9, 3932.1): 17.5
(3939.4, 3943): 23.5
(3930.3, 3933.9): 12.6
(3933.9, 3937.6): 15.4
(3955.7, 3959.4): 34.8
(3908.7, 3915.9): 41.2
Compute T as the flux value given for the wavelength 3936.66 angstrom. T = 16.95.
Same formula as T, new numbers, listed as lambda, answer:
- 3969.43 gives 16.6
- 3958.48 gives 32.46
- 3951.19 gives 39.13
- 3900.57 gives 28.97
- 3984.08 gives 50.86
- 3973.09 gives 26.07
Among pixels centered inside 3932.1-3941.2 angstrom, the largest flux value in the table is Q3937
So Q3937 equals 23.4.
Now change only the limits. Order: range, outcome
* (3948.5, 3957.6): 41.45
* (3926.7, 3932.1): 18.7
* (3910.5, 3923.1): 42.63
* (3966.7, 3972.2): 20.25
